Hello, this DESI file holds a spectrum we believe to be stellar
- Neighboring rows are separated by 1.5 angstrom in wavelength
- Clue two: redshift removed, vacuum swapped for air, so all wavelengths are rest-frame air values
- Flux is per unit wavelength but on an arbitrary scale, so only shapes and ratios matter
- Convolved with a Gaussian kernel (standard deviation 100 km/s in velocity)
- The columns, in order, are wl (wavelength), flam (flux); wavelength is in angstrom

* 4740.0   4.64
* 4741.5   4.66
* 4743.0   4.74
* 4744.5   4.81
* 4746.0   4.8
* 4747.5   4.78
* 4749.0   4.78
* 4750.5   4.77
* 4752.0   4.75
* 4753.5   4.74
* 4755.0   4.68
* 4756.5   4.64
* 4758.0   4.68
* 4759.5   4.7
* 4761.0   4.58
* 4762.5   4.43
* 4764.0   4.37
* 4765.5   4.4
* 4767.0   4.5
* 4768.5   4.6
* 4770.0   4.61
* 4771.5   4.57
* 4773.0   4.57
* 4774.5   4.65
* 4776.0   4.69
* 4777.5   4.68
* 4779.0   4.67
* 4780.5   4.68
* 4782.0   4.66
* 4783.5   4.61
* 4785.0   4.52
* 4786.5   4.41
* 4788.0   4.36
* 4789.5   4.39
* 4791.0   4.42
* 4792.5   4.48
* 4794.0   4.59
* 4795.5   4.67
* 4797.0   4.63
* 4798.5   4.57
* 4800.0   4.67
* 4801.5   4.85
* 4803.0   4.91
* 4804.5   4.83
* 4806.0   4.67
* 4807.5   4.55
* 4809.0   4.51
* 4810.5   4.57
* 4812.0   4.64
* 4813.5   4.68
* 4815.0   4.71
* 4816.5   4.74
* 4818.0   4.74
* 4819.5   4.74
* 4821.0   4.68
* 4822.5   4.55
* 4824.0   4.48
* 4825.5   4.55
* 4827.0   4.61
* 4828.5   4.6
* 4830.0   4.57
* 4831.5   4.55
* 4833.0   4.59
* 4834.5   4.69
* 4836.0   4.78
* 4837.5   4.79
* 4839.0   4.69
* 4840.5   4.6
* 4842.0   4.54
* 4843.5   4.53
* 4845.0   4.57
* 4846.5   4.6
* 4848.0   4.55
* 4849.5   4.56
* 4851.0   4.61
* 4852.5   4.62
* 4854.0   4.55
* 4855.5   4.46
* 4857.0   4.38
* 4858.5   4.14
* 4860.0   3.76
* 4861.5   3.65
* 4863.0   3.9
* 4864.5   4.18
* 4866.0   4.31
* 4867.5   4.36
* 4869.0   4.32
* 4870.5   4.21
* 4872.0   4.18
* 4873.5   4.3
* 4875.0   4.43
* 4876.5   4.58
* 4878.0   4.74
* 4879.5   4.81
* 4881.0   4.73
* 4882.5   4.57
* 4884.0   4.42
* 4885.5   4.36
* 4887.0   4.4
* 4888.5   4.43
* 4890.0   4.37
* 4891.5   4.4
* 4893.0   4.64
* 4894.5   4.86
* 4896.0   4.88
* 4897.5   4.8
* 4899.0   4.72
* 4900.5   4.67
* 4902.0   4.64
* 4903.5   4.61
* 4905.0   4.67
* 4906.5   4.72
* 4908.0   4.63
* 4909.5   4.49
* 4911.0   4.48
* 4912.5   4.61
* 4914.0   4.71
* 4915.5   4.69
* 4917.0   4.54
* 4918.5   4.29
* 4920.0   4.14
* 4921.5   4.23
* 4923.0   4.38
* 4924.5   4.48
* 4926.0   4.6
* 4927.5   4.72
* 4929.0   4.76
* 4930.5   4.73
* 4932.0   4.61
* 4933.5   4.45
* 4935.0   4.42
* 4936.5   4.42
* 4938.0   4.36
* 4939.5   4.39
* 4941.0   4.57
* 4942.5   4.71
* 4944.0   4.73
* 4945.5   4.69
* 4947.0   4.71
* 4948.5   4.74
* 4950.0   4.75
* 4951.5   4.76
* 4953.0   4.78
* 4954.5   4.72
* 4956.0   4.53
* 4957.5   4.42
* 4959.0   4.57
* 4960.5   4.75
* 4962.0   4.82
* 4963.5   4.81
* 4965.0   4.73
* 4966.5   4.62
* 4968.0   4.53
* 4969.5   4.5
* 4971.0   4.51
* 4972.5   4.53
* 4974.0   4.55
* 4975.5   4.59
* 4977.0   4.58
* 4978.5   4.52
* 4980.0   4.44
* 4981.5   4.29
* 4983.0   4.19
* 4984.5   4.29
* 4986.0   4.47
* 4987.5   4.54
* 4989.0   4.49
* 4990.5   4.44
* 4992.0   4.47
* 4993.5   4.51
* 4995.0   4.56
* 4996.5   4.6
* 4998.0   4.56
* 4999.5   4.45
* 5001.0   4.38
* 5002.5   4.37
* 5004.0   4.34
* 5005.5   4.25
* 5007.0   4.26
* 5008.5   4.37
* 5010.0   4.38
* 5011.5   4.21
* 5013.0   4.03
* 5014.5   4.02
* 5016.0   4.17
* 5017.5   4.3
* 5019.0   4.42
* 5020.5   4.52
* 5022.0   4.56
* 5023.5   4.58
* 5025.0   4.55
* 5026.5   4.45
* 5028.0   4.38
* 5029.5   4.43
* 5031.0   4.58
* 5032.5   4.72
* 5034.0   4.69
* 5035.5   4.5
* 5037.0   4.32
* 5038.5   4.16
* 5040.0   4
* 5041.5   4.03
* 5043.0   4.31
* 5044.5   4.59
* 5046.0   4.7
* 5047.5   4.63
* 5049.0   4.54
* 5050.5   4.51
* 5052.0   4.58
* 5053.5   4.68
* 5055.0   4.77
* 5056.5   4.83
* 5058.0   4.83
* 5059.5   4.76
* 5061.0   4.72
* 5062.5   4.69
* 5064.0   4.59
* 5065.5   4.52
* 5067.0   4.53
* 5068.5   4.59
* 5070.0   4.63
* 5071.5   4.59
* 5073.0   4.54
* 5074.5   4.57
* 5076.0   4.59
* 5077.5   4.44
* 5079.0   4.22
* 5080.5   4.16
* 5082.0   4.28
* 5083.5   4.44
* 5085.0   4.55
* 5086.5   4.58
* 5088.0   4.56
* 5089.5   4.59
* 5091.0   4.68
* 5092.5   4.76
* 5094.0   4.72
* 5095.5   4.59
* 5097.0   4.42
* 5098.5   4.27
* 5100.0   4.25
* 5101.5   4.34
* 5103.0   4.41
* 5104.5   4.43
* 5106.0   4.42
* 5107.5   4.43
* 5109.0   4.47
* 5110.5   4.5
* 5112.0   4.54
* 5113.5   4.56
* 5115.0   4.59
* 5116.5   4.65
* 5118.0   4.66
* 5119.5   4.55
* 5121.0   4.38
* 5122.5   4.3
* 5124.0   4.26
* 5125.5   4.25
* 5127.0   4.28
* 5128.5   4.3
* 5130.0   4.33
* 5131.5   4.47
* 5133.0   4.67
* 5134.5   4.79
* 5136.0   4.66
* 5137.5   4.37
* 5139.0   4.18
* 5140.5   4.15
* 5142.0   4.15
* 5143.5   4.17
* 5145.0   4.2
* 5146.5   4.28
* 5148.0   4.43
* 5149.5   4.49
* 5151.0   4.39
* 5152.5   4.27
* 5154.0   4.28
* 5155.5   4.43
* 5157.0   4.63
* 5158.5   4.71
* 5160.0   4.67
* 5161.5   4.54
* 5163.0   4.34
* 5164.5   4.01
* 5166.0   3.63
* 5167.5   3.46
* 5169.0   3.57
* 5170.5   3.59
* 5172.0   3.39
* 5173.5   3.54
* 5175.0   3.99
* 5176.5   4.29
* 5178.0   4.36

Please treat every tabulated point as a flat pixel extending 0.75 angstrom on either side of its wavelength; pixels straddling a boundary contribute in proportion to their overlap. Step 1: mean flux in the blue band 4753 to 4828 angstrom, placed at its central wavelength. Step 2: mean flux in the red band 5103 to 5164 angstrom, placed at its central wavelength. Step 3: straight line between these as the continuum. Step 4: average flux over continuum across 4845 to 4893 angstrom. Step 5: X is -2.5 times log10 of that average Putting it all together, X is 0.04 mag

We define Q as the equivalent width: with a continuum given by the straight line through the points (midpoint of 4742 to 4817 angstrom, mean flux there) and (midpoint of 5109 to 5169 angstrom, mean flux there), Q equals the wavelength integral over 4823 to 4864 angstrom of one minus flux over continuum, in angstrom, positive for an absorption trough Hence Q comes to 0.9 angstrom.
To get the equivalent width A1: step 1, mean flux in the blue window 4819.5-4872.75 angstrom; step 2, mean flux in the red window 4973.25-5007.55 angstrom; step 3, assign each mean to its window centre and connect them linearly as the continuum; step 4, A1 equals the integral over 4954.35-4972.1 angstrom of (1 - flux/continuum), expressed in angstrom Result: -0.71 angstrom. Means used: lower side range 4.45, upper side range 4.44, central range 4.62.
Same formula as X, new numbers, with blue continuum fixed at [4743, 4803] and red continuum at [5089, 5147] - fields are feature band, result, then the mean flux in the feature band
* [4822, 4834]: 0.01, 4.57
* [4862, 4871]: 0.09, 4.2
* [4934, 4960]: -0.02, 4.6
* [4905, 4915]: -0.02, 4.61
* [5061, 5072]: -0.03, 4.6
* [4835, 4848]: -0.01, 4.63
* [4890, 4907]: -0.03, 4.68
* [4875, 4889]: 0.00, 4.56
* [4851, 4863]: 0.09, 4.23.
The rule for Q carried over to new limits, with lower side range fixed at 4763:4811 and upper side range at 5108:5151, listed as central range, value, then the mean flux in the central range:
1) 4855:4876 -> 1.7 angstrom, 4.19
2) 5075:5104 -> -0.2 angstrom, 4.47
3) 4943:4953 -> -0.5 angstrom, 4.73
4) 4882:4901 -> -0.2 angstrom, 4.58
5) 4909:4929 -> 0.1 angstrom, 4.5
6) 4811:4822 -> -0.3 angstrom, 4.7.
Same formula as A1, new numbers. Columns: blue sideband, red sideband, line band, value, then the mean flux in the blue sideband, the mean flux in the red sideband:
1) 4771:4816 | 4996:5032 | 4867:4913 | -0.38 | 4.61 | 4.38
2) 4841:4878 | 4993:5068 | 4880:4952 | -3.02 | 4.36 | 4.47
